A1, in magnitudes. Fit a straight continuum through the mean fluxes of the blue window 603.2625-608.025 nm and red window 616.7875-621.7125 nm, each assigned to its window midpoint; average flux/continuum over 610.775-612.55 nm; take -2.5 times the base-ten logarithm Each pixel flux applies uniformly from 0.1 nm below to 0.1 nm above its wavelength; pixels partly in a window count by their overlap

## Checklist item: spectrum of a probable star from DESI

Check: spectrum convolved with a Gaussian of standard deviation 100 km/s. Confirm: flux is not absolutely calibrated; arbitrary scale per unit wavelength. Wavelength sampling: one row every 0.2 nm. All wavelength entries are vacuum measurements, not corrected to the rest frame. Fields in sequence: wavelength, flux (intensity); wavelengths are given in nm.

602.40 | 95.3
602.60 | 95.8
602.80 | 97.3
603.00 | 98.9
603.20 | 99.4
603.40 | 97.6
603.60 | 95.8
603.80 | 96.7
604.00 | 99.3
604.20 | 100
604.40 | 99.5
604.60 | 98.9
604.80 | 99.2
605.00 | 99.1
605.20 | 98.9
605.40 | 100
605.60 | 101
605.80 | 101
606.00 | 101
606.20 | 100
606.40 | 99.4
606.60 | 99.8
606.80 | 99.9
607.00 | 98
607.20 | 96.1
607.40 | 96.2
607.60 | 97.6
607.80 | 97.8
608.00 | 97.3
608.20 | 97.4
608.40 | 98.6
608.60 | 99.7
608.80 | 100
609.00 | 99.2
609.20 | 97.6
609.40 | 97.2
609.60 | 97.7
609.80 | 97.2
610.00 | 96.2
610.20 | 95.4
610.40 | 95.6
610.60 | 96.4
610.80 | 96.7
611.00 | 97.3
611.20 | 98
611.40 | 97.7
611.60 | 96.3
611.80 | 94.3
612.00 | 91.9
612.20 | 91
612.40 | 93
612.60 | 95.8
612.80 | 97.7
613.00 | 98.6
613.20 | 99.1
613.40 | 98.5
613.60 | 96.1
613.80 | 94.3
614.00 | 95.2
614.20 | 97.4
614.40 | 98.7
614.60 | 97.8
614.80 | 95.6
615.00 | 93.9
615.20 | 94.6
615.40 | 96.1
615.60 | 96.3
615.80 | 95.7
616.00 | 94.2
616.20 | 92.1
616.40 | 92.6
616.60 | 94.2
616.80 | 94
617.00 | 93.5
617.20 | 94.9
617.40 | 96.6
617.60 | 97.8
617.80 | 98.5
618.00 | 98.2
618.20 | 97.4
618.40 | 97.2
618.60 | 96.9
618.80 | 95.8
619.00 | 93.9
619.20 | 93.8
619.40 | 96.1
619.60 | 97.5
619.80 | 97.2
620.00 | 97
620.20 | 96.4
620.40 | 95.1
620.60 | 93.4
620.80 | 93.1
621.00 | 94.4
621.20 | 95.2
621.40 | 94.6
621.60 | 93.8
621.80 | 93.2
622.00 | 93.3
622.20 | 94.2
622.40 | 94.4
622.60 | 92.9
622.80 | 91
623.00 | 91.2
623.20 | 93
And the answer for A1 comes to 0.03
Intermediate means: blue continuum 98.8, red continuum 95.7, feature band 95.1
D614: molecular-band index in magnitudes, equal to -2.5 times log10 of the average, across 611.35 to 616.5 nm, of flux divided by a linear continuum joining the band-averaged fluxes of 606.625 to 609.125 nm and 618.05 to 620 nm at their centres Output 0.018 mag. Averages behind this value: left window 98.2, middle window 95.5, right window 96.3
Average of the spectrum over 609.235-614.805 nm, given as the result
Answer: 96.3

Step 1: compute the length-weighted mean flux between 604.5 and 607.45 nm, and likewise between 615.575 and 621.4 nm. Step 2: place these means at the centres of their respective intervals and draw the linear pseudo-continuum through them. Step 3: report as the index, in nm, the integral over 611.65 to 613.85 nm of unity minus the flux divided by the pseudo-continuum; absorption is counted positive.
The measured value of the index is 0.04 nm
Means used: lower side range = 99.3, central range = 95.5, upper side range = 95.5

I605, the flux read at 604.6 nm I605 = 98.9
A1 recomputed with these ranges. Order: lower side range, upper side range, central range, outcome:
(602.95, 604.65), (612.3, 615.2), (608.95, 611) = 0.00 mag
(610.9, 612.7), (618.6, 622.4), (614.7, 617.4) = 0.01 mag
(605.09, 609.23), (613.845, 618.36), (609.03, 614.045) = 0.01 mag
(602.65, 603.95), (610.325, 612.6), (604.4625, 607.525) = -0.03 mag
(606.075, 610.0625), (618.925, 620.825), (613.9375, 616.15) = 0.01 mag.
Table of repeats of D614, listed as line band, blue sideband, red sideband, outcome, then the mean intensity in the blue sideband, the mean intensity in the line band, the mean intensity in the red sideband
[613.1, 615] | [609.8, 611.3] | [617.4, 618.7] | 0.00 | 96.6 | 96.8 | 97.6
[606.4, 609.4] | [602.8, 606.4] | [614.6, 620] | 0.00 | 99.1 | 98.2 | 95.6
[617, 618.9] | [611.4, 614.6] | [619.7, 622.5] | -0.02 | 96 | 96.8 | 94.7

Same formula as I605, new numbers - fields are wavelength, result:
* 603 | 98.9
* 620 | 97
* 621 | 94.4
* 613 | 98.6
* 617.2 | 94.9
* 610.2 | 95.4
